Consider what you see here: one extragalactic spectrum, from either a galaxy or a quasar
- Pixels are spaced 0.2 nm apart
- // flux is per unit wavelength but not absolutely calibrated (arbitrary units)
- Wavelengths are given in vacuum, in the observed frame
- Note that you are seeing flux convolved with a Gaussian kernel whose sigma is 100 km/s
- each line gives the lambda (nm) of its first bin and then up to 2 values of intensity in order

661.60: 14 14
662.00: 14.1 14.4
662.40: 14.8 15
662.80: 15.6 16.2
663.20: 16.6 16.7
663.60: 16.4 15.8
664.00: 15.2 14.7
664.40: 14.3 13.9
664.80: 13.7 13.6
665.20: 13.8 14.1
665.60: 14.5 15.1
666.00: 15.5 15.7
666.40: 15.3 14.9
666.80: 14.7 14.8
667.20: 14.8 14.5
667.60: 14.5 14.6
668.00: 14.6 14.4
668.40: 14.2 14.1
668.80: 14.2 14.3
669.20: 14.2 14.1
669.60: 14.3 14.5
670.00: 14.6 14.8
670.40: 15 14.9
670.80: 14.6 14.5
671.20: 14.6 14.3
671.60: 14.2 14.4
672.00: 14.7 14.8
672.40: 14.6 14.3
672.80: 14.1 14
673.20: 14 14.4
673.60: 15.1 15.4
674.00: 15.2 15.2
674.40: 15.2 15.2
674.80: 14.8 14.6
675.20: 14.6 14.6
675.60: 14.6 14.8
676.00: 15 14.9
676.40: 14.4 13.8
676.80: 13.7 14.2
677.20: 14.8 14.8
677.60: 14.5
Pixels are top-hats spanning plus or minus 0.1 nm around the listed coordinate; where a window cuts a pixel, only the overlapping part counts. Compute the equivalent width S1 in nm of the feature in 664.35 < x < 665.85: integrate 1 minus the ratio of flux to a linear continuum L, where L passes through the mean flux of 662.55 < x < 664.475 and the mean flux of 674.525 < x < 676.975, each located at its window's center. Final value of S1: 0.14 nm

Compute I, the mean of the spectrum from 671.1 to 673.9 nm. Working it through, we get 14.5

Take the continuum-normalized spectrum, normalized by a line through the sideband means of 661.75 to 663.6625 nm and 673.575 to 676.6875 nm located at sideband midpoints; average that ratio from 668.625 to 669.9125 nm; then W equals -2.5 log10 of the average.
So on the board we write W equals 0.06 mag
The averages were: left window 15.4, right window 14.8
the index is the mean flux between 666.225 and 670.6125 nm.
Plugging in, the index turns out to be 14.6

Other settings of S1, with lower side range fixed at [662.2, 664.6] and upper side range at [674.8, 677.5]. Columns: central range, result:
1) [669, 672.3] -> 0.09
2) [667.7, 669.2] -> 0.08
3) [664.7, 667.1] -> 0.10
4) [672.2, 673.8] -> 0.03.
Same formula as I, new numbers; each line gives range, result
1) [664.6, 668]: 14.6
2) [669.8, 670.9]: 14.8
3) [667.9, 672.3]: 14.5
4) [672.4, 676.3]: 14.7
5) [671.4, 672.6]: 14.5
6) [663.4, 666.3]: 14.8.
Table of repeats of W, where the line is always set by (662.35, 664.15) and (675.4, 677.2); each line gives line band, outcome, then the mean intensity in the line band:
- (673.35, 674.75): -0.03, 15.1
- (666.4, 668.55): 0.05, 14.6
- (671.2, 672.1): 0.04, 14.4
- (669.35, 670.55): 0.04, 14.6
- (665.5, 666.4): 0.02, 15.2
